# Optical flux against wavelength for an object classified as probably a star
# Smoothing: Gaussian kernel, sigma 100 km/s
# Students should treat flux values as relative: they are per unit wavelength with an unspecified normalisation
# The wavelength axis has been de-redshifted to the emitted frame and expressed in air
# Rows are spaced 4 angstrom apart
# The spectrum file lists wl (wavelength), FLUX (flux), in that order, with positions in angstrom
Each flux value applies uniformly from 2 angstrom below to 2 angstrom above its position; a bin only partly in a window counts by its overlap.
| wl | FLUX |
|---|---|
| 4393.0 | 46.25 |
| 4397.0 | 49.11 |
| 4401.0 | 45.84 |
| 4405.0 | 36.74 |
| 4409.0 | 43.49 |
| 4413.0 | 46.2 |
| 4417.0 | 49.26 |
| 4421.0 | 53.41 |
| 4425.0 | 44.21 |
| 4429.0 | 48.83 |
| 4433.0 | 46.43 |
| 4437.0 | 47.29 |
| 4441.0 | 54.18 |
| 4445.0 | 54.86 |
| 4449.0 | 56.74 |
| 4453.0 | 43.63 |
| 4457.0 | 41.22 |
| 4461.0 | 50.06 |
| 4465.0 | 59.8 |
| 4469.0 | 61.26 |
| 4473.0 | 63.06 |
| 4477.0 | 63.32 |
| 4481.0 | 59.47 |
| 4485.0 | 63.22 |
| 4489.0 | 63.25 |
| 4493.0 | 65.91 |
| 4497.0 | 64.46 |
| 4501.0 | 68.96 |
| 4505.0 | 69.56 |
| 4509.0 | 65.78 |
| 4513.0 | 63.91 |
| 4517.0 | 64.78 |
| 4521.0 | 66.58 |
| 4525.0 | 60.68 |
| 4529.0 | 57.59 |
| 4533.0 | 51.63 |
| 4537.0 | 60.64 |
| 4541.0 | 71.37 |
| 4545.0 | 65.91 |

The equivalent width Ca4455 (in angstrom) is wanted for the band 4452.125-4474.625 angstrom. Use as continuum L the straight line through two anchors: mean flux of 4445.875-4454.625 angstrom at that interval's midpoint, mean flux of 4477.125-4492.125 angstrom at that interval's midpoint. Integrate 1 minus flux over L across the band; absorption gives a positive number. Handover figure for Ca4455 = 0.9 angstrom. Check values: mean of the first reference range 51.1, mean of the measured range 53.5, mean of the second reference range 62.4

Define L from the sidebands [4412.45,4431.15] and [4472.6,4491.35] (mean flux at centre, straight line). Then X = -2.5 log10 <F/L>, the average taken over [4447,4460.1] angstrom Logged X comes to 0.18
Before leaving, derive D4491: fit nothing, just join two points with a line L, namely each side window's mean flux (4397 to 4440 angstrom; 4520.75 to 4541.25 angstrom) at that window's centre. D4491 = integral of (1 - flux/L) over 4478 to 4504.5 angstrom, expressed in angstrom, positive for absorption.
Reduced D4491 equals -4.38 angstrom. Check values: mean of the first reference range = 46.5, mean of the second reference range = 60.1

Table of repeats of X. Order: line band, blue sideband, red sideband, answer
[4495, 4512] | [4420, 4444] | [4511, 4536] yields -0.15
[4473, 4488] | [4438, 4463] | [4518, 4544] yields -0.15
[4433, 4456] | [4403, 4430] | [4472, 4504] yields 0.05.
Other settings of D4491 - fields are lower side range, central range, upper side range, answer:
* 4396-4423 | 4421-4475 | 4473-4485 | 3.16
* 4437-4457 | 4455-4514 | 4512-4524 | -3.26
